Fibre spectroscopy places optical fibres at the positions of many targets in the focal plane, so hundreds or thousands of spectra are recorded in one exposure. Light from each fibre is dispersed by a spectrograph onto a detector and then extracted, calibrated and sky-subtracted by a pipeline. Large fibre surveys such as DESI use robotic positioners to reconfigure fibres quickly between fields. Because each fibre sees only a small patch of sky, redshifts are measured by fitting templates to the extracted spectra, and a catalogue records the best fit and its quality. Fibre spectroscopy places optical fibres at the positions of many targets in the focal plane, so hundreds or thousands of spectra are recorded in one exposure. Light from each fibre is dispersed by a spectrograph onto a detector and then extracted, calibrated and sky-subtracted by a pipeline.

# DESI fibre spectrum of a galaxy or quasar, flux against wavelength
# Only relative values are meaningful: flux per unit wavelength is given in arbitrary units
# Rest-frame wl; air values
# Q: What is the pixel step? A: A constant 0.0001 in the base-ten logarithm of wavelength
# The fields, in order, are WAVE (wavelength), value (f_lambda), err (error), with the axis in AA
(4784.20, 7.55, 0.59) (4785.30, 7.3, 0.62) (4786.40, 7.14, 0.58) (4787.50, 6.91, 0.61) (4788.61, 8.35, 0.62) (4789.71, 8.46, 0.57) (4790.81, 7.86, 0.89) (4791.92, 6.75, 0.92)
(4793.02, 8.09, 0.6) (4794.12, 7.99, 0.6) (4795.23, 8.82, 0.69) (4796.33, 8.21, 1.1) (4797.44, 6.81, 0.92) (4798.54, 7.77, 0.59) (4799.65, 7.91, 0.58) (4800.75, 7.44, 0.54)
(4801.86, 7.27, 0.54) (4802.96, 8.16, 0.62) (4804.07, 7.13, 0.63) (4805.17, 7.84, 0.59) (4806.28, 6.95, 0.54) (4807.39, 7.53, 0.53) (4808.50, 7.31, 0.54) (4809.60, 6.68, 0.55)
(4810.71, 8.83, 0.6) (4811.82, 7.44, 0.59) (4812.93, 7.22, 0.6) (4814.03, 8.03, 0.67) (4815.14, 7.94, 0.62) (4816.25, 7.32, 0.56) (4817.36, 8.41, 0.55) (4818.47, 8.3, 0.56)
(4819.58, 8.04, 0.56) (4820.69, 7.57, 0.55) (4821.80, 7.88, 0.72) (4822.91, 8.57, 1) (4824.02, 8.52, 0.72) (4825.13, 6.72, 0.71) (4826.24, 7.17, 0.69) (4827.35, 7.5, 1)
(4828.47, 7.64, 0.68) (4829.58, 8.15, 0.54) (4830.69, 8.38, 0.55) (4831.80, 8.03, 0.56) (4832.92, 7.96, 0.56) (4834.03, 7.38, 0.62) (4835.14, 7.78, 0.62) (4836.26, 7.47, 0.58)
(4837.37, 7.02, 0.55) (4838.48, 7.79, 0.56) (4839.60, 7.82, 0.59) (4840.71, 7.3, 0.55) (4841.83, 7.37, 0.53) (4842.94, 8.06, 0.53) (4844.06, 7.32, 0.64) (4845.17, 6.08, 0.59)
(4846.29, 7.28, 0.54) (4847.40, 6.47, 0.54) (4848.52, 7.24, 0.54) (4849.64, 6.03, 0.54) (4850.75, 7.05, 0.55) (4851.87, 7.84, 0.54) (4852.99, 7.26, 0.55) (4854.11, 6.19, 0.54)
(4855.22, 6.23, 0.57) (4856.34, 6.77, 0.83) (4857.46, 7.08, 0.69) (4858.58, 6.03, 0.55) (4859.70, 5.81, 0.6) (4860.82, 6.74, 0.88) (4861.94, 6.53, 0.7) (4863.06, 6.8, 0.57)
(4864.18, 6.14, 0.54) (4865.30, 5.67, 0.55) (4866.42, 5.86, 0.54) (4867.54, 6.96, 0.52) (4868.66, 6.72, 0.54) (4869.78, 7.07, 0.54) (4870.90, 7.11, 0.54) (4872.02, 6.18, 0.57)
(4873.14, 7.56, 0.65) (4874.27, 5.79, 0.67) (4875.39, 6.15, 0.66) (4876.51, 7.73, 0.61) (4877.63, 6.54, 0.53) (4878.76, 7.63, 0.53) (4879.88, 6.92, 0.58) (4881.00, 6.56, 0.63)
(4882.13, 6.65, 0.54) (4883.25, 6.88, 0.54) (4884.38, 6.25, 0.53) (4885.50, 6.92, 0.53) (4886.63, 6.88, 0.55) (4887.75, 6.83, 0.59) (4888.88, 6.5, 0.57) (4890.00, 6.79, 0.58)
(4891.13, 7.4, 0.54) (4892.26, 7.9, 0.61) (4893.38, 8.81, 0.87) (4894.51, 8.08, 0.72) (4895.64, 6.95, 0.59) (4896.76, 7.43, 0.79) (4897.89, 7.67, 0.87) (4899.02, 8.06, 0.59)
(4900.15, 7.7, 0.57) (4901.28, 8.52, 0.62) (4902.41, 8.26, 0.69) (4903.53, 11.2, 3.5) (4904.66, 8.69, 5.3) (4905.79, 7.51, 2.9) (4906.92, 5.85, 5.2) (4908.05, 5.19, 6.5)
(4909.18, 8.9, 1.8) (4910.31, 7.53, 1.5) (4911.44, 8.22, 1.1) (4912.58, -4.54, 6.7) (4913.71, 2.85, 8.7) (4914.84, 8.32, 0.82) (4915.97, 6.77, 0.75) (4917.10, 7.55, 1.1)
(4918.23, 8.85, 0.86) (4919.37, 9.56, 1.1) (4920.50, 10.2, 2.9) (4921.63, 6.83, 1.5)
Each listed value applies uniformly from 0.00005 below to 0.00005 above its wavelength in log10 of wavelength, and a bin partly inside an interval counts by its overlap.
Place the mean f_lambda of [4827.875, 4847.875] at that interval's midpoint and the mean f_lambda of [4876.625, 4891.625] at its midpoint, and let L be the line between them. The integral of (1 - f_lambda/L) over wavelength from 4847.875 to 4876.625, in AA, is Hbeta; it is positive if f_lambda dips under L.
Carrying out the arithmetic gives 2.2 AA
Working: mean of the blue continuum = 7.52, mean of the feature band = 6.62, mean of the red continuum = 6.85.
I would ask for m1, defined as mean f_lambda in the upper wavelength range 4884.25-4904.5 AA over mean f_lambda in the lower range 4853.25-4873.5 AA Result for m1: 1.18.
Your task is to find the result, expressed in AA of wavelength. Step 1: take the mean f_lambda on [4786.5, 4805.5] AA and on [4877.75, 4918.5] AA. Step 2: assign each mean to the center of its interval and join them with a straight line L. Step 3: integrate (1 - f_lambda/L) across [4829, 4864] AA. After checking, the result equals 1.3 AA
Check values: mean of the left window 7.74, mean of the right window 7.05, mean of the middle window 7.13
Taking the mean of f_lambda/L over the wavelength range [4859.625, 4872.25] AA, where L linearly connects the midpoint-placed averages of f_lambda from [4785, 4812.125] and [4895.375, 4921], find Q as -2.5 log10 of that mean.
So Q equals 0.14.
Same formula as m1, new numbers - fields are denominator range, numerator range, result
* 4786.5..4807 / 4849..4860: 0.86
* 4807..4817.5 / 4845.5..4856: 0.89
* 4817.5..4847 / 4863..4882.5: 0.87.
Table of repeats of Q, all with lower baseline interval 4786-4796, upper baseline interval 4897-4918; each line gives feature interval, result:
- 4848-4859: 0.09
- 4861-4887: 0.08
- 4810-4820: -0.04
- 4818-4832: -0.04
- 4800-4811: 0.03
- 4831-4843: -0.02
